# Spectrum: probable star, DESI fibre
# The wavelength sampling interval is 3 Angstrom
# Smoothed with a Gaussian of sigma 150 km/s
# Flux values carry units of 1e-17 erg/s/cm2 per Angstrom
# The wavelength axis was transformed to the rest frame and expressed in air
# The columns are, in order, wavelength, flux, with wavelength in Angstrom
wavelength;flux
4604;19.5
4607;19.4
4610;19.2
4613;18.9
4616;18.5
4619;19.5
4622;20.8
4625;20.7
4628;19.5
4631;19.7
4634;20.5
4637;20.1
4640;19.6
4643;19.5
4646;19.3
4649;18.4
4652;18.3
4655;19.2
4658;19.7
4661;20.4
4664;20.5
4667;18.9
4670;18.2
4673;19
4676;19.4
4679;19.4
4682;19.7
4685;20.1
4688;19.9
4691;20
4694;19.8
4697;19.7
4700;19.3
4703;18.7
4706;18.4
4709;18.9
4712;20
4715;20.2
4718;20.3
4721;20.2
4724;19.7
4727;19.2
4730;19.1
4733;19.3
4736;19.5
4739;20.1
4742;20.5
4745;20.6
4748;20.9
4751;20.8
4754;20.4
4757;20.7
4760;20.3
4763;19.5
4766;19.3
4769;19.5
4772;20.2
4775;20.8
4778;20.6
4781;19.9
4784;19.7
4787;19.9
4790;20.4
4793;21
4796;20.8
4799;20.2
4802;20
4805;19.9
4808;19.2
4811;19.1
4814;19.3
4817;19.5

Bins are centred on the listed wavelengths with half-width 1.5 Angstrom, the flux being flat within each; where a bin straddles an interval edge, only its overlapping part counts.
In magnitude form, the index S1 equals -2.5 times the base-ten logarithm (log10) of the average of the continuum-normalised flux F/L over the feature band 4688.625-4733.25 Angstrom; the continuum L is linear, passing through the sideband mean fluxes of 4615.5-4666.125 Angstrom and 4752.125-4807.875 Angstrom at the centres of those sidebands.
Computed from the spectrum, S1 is 0.02 mag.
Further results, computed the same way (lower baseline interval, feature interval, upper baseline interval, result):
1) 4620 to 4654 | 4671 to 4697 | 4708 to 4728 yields 0.01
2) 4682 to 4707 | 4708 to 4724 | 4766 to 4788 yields -0.02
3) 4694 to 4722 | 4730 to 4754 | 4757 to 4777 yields -0.02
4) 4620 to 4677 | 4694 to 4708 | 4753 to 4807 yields 0.04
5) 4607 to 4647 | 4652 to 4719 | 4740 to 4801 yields 0.02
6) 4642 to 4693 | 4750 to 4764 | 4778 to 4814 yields -0.03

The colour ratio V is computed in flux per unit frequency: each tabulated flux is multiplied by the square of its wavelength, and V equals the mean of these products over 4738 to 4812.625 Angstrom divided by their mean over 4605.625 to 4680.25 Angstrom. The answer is 1.10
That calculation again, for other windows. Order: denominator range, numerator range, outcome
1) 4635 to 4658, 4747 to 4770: 1.10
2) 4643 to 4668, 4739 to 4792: 1.10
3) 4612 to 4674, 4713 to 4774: 1.07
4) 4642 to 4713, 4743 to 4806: 1.09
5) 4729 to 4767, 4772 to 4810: 1.02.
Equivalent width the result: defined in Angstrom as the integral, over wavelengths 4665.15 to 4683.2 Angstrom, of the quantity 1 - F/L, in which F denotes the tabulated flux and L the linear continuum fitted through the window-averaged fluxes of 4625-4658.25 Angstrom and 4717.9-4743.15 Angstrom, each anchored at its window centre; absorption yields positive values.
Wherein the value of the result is 0.4 Angstrom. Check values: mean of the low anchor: 19.5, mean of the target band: 19.1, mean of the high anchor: 19.7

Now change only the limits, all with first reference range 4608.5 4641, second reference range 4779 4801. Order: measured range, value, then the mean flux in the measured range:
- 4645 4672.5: 0.9 Angstrom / 19.2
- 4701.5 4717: 0.6 Angstrom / 19.3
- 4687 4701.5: 0.2 Angstrom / 19.7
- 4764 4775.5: 0.2 Angstrom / 19.9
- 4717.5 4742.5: 0.4 Angstrom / 19.7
